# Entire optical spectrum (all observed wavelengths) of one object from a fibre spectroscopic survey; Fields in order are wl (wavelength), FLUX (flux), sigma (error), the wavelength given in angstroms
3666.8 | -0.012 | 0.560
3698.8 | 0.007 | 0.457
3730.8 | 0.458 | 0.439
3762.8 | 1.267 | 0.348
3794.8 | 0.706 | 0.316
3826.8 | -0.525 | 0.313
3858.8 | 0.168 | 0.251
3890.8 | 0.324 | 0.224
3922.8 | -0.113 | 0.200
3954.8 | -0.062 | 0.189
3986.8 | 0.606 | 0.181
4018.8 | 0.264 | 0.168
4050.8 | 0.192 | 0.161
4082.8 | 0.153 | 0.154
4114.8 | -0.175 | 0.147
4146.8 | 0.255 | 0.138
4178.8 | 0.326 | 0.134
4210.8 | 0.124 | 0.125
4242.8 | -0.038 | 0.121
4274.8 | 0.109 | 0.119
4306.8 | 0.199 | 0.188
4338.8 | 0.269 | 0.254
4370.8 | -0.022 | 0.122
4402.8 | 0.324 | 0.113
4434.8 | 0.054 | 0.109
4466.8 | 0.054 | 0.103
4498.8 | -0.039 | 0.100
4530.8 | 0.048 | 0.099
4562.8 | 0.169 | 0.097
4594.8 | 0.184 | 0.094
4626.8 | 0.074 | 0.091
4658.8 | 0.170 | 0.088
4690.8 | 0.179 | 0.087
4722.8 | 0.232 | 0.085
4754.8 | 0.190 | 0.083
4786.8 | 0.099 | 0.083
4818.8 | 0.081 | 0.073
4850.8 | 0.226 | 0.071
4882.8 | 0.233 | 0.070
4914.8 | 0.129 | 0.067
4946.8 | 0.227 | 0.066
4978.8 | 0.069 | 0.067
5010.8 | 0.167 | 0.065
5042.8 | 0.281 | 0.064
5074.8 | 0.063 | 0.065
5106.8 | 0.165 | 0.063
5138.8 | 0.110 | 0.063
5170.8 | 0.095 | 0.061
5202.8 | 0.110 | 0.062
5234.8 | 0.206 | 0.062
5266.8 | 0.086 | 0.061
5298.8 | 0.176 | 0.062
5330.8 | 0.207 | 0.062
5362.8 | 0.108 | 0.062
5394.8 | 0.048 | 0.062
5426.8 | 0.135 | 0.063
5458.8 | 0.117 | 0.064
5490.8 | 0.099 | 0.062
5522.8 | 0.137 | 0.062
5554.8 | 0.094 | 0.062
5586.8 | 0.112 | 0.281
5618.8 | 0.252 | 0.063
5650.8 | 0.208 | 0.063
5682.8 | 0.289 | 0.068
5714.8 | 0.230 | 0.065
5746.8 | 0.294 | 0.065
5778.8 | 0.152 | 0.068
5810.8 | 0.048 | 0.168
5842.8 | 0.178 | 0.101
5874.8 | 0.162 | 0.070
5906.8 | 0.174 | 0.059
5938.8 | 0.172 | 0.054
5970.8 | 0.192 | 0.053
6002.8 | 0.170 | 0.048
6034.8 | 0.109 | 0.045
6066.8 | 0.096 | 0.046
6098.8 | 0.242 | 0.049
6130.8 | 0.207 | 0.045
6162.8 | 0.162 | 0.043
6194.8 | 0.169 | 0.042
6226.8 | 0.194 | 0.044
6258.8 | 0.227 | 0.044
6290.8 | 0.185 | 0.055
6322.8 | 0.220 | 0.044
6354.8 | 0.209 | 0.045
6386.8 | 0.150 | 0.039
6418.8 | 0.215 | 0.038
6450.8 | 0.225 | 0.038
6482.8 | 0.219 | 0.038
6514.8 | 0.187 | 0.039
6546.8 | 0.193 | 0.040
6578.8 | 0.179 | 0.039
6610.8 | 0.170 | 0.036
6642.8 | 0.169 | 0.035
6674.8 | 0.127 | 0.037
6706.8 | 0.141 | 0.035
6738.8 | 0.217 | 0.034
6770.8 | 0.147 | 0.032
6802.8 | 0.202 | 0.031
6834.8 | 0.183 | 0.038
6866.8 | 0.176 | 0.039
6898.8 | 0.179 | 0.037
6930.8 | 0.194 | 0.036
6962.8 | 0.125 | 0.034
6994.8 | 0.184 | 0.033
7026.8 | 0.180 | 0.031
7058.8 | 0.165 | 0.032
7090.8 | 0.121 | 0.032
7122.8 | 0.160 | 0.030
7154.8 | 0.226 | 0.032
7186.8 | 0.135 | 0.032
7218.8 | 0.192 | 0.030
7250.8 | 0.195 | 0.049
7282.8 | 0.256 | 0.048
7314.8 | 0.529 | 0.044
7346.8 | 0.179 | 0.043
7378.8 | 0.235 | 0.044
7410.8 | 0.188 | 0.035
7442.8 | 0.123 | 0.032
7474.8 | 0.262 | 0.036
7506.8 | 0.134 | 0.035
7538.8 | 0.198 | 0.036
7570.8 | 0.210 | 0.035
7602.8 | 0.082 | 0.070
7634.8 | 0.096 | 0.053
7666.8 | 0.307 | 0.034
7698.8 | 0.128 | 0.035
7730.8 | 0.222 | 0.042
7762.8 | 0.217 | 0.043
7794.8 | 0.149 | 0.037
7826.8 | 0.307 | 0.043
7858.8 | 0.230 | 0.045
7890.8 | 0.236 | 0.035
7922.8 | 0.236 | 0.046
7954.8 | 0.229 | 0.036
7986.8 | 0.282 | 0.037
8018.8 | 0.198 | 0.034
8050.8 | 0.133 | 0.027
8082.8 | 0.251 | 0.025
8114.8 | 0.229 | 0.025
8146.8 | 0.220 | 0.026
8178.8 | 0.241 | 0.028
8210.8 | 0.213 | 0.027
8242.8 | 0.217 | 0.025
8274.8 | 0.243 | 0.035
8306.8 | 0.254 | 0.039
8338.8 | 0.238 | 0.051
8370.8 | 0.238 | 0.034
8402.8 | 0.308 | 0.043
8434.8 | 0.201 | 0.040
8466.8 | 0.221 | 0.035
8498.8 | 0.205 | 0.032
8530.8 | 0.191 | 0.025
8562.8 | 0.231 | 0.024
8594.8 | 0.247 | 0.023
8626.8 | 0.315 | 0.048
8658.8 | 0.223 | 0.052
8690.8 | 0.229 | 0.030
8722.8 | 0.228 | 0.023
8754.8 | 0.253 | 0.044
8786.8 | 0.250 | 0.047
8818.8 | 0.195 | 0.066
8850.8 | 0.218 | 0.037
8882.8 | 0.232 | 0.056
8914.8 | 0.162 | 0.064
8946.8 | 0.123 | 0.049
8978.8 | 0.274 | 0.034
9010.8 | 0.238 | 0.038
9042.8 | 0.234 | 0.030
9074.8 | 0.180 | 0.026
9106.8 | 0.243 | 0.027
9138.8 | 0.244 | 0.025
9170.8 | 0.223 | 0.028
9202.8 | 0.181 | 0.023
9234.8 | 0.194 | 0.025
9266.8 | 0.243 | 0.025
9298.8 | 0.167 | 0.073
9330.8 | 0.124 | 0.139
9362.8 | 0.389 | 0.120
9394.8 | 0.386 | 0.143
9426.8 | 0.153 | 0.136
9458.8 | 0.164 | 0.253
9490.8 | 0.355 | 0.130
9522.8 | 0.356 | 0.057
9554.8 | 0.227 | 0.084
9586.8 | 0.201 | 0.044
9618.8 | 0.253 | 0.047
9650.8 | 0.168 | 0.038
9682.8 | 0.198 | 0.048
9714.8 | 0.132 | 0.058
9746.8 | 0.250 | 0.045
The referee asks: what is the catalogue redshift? 0.958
